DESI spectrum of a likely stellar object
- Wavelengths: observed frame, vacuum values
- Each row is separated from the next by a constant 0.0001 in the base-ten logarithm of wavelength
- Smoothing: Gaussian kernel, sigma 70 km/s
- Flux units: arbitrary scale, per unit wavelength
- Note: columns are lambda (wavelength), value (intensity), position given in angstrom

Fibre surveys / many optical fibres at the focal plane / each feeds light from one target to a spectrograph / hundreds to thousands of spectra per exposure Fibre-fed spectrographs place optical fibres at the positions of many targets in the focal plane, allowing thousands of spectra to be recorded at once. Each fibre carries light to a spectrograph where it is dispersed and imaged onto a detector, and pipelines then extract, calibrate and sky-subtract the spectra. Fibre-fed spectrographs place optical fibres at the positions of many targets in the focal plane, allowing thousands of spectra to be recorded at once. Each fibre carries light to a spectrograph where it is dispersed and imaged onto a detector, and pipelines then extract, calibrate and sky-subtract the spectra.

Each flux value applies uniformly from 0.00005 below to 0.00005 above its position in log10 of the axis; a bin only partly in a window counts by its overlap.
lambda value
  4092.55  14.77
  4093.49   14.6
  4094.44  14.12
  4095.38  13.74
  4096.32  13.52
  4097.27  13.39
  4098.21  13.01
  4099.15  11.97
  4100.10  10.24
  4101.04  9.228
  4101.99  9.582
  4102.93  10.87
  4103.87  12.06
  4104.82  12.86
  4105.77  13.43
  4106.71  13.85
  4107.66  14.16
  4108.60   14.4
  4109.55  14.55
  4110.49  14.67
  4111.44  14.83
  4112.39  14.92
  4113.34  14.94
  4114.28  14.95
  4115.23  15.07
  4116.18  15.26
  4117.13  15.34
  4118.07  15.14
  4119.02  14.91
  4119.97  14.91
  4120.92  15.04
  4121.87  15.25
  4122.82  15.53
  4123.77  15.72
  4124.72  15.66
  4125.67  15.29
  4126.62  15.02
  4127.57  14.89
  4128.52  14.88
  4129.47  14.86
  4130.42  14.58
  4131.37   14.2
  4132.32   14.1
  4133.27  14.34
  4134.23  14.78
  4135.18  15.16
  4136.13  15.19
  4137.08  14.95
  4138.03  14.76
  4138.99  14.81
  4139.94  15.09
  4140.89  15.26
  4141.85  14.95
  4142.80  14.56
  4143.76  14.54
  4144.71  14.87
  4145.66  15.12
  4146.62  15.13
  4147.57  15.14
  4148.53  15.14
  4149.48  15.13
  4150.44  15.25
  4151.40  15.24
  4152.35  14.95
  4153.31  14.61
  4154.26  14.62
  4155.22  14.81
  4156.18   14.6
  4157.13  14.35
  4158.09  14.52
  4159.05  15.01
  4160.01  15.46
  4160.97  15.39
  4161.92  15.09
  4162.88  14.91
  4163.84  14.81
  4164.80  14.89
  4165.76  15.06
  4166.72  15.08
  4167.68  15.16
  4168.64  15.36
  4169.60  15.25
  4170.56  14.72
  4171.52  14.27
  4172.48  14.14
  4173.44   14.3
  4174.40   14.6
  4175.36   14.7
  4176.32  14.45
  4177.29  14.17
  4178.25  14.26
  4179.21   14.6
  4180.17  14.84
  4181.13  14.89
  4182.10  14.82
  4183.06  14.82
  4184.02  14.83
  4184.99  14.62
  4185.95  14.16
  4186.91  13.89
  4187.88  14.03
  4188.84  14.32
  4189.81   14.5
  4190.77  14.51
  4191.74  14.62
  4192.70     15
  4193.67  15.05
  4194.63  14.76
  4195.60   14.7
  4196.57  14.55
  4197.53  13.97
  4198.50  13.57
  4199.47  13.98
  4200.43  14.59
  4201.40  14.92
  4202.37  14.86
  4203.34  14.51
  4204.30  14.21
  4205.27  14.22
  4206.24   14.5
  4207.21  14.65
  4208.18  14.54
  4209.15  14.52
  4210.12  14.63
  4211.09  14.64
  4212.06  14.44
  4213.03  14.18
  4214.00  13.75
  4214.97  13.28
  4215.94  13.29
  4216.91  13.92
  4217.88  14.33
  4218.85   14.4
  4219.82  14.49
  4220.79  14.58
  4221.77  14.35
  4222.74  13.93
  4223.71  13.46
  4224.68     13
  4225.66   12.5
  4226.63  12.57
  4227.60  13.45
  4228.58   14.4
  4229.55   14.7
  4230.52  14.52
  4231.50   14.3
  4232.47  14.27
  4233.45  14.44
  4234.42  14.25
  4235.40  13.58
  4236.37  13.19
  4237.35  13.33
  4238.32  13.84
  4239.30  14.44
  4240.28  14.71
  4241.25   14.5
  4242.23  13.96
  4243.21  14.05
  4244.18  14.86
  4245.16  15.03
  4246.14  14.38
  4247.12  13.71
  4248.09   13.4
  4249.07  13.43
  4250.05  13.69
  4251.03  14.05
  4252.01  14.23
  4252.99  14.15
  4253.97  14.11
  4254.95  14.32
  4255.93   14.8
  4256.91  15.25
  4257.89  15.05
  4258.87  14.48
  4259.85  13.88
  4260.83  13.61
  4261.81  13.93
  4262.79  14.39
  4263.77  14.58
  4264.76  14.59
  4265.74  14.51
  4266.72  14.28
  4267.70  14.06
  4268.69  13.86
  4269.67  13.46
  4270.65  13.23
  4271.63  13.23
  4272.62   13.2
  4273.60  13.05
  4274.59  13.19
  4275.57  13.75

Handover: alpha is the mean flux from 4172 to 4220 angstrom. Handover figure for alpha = 14.4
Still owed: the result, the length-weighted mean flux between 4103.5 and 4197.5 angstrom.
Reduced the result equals 14.8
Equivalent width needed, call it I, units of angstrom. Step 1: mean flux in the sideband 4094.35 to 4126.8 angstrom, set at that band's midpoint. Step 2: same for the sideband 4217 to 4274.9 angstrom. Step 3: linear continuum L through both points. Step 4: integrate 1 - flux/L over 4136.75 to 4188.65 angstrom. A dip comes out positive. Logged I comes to -3.1 angstrom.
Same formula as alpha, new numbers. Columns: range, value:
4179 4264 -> 14.2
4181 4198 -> 14.6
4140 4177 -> 14.9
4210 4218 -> 14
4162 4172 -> 14.9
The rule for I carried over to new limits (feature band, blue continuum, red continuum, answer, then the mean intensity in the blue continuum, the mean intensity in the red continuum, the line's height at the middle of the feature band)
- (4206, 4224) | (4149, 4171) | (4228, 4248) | 0.3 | 15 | 14.2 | 14.4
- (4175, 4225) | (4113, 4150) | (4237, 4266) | 0.7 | 15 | 14.2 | 14.6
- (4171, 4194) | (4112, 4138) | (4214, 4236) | -0.2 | 15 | 13.9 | 14.4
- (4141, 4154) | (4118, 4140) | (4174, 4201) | -0.1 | 15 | 14.5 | 14.8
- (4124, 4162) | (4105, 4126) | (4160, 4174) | -0.1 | 14.9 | 14.9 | 14.9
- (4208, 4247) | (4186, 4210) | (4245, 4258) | 0.7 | 14.5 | 14.2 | 14.3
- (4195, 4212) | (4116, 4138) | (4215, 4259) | -0.1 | 15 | 14.1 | 14.4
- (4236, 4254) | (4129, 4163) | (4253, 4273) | 0.3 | 14.9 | 14.1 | 14.3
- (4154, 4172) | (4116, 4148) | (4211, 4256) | -0.3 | 15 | 14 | 14.7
